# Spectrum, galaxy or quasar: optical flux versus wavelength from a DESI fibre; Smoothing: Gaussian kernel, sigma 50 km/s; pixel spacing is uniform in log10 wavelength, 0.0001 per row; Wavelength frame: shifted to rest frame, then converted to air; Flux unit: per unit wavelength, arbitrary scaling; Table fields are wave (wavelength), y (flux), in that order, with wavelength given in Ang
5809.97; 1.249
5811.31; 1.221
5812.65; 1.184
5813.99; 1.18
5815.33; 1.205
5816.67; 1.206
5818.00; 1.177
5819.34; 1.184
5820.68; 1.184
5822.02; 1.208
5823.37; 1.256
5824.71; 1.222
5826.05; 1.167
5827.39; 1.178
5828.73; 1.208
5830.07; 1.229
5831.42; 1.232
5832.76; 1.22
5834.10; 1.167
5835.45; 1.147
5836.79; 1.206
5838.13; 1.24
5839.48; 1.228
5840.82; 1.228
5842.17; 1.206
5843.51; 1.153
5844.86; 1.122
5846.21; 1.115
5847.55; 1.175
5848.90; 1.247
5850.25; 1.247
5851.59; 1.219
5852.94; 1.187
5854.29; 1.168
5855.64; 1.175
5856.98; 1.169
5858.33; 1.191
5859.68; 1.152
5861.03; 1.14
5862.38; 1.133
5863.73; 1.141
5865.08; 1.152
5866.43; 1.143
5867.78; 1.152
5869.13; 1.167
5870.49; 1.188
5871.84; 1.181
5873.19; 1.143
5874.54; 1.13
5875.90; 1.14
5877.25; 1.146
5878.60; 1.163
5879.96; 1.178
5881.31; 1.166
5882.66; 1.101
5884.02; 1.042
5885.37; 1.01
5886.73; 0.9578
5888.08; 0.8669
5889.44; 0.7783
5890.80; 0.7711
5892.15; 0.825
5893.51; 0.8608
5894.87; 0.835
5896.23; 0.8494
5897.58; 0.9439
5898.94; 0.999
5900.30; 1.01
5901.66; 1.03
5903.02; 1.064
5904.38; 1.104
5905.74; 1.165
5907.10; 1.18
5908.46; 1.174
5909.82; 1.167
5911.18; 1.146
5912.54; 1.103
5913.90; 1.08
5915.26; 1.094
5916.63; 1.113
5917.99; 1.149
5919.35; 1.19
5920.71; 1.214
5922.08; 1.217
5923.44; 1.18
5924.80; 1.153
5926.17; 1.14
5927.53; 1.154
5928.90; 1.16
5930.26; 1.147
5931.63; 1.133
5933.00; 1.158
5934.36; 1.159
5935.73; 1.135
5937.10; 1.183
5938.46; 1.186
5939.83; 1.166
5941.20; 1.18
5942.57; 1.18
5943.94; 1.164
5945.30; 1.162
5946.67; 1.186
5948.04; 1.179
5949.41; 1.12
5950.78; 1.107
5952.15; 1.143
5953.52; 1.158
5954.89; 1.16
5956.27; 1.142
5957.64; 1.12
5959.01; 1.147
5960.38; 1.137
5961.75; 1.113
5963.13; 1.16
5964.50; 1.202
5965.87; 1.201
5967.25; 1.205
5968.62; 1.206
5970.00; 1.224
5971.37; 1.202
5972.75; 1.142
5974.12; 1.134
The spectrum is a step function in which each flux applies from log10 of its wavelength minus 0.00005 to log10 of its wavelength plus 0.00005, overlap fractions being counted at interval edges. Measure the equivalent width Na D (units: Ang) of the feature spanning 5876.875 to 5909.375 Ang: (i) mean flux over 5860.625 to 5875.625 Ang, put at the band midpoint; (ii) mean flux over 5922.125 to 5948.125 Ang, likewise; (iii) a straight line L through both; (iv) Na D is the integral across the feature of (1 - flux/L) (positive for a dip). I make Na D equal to 4.1 Ang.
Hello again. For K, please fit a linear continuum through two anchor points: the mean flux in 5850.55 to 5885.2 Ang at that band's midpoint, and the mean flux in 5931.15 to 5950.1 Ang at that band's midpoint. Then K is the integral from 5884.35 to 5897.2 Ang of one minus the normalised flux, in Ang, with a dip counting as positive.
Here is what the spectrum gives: 3.2 Ang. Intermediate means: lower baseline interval 1.15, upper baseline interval 1.16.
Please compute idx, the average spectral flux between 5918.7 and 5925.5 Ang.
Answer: 1.19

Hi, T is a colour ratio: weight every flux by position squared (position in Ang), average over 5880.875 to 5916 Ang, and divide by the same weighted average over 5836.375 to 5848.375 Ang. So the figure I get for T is 0.87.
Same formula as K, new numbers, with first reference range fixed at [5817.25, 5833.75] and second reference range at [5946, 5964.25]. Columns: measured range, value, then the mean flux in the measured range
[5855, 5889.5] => 1.93 Ang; 1.12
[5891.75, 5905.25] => 2.46 Ang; 0.957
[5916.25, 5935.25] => -0.06 Ang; 1.16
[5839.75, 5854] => 0.06 Ang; 1.19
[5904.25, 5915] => 0.24 Ang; 1.14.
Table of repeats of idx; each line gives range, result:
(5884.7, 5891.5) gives 0.876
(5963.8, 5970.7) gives 1.21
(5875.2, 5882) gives 1.16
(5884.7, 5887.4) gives 0.982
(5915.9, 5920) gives 1.15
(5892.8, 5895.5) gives 0.846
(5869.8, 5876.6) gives 1.16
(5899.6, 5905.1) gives 1.05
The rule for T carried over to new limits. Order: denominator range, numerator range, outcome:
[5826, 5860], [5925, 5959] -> 1.00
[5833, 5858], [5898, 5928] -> 0.97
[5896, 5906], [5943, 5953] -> 1.15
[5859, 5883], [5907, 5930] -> 1.02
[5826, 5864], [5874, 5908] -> 0.87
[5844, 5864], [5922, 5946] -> 1.02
